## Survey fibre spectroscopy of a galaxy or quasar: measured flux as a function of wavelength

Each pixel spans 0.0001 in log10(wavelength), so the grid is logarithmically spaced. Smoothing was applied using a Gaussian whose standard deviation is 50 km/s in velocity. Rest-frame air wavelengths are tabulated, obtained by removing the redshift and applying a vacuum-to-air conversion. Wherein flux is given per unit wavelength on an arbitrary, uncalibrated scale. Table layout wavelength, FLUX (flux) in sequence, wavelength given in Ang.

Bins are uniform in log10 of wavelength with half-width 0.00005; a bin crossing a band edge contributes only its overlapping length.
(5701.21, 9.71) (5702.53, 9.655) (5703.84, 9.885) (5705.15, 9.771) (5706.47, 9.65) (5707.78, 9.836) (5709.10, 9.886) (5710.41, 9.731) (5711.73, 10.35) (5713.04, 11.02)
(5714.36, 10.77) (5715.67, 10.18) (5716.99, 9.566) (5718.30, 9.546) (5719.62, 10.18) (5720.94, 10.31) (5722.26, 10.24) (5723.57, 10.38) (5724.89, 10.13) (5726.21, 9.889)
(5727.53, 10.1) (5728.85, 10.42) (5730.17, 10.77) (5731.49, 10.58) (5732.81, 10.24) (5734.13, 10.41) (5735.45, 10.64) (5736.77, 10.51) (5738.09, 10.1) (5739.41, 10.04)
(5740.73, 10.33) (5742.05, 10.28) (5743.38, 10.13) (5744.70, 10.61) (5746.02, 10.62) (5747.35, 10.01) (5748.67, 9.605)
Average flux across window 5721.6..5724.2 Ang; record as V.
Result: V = 10.3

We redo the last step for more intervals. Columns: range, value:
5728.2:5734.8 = 10.5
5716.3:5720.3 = 9.76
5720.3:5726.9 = 10.2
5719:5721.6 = 10.2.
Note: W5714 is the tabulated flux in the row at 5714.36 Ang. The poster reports 10.77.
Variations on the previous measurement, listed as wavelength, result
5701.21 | 9.71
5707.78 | 9.836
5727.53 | 10.1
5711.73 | 10.35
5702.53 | 9.655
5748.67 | 9.605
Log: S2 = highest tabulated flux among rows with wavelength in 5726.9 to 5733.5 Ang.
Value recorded 10.77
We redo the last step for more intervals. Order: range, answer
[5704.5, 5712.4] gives 10.35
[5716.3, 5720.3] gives 10.18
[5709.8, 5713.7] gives 11.02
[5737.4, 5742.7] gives 10.33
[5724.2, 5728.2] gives 10.13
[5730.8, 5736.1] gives 10.64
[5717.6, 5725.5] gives 10.38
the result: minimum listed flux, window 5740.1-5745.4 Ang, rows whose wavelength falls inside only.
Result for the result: 10.13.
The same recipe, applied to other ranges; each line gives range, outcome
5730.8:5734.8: 10.24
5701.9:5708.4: 9.65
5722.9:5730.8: 9.889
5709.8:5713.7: 9.731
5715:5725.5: 9.546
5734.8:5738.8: 10.1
